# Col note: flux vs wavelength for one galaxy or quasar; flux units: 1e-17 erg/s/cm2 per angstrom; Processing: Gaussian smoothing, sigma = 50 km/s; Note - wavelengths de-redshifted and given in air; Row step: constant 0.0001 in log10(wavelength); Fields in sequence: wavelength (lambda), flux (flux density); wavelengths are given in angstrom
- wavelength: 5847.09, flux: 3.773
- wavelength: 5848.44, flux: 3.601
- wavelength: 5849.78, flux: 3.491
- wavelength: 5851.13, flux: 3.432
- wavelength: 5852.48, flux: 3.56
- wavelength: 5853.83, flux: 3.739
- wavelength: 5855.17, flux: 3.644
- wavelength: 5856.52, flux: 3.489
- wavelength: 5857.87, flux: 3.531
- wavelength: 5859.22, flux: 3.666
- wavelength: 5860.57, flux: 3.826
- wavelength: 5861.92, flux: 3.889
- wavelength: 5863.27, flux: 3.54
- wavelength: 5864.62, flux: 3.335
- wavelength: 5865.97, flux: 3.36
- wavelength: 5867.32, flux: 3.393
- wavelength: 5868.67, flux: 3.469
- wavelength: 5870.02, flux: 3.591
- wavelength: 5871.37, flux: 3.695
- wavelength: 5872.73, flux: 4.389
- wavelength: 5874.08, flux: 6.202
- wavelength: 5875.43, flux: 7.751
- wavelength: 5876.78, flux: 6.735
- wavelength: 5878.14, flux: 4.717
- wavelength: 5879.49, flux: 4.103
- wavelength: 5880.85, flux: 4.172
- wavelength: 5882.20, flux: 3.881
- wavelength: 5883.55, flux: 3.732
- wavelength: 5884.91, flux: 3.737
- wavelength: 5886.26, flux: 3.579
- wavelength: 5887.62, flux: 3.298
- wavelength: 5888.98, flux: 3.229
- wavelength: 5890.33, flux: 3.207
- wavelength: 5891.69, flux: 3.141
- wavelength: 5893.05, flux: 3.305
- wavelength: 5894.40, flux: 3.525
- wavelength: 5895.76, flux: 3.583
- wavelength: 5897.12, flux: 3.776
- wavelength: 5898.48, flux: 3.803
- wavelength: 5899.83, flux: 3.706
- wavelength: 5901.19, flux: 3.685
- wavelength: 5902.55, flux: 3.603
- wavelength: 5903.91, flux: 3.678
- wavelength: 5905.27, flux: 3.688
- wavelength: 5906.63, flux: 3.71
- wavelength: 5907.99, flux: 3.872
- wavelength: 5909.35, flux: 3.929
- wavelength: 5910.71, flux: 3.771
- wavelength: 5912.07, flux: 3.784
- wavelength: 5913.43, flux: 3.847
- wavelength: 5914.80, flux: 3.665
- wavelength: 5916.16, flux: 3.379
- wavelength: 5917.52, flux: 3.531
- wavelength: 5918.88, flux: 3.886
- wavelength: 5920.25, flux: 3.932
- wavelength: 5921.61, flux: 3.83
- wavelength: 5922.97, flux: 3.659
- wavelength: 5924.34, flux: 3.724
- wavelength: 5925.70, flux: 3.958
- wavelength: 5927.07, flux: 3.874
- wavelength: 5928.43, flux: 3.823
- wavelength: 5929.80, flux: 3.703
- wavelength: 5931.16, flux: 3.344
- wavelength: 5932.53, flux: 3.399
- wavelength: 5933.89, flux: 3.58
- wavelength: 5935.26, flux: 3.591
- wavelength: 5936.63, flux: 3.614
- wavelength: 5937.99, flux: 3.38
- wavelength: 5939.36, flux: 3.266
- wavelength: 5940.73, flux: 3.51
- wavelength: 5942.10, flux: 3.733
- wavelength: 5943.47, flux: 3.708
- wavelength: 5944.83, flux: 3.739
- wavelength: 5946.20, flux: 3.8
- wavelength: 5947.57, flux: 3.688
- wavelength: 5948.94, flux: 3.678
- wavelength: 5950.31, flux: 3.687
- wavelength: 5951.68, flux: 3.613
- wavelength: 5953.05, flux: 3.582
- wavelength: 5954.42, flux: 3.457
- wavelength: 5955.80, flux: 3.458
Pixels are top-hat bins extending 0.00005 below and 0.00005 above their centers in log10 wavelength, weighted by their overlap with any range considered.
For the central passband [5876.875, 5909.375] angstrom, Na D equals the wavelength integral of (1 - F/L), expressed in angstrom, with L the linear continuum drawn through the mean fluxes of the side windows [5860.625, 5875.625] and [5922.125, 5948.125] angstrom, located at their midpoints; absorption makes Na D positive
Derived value 1.6 angstrom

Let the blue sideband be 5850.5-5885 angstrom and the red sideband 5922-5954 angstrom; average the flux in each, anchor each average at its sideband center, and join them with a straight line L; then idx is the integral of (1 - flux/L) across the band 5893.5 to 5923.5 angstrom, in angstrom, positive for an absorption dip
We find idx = 0.9 angstrom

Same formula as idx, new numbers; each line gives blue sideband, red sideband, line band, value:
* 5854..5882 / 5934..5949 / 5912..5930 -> 0.1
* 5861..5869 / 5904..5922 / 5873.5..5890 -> -4.4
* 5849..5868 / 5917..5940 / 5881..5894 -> 0.4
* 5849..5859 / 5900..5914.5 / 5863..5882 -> -4.4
